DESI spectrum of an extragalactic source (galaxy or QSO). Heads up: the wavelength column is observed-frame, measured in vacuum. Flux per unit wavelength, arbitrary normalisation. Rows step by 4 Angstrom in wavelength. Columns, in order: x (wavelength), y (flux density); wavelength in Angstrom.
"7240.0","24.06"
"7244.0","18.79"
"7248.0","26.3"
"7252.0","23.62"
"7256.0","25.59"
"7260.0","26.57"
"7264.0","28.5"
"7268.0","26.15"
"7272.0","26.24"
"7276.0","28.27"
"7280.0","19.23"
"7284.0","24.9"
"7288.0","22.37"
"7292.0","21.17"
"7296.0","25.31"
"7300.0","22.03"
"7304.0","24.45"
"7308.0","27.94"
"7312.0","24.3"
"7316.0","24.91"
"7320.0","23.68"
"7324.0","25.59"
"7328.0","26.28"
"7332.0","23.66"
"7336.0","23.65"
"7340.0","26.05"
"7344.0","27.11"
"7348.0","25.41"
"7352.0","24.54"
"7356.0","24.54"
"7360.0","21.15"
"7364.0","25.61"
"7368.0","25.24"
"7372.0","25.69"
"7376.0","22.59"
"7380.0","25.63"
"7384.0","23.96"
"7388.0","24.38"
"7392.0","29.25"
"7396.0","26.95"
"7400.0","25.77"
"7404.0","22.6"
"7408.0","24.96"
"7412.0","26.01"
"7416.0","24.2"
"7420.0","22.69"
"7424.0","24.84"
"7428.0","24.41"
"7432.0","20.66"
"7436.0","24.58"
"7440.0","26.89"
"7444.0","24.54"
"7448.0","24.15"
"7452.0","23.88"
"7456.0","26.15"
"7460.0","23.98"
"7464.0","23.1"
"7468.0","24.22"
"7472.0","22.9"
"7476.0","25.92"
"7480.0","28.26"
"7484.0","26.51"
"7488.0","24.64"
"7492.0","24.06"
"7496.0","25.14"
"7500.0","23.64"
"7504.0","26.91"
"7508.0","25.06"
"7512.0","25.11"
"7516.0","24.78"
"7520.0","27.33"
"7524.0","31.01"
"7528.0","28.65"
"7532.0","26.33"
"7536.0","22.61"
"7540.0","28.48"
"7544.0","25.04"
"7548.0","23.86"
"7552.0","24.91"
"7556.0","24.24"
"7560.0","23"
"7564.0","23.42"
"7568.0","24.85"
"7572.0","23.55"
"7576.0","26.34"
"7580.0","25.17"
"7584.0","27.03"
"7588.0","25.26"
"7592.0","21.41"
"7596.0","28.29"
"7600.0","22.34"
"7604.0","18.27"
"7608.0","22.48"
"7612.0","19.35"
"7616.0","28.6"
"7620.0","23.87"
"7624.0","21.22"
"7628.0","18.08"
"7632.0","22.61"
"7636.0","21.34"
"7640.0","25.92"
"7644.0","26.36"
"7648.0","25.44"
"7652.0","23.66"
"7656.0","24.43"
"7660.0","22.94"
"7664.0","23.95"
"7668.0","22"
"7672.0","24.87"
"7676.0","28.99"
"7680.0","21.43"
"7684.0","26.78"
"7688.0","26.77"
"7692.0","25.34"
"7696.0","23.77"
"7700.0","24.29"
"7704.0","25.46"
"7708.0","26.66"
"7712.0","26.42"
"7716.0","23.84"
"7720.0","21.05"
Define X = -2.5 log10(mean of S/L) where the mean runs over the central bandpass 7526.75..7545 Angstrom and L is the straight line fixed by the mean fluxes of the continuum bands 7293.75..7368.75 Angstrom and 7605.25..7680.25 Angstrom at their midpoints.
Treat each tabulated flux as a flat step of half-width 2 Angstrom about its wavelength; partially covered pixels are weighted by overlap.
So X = -0.10 mag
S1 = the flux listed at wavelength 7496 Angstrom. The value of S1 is 25.14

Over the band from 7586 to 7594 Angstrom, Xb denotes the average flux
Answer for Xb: 23.3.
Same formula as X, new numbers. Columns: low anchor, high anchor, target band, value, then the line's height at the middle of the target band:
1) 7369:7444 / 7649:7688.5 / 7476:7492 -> -0.06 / 24.7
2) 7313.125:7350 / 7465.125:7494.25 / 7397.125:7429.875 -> 0.03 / 25.1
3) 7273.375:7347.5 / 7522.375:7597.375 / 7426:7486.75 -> 0.02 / 25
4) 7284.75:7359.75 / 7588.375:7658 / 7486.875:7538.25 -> -0.09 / 23.7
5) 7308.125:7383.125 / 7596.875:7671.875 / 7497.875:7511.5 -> -0.06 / 23.9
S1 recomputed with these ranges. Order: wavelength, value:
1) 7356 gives 24.54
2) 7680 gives 21.43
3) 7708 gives 26.66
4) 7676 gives 28.99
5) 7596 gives 28.29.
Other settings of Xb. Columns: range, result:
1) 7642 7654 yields 25.2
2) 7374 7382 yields 24.1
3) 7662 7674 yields 23.6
